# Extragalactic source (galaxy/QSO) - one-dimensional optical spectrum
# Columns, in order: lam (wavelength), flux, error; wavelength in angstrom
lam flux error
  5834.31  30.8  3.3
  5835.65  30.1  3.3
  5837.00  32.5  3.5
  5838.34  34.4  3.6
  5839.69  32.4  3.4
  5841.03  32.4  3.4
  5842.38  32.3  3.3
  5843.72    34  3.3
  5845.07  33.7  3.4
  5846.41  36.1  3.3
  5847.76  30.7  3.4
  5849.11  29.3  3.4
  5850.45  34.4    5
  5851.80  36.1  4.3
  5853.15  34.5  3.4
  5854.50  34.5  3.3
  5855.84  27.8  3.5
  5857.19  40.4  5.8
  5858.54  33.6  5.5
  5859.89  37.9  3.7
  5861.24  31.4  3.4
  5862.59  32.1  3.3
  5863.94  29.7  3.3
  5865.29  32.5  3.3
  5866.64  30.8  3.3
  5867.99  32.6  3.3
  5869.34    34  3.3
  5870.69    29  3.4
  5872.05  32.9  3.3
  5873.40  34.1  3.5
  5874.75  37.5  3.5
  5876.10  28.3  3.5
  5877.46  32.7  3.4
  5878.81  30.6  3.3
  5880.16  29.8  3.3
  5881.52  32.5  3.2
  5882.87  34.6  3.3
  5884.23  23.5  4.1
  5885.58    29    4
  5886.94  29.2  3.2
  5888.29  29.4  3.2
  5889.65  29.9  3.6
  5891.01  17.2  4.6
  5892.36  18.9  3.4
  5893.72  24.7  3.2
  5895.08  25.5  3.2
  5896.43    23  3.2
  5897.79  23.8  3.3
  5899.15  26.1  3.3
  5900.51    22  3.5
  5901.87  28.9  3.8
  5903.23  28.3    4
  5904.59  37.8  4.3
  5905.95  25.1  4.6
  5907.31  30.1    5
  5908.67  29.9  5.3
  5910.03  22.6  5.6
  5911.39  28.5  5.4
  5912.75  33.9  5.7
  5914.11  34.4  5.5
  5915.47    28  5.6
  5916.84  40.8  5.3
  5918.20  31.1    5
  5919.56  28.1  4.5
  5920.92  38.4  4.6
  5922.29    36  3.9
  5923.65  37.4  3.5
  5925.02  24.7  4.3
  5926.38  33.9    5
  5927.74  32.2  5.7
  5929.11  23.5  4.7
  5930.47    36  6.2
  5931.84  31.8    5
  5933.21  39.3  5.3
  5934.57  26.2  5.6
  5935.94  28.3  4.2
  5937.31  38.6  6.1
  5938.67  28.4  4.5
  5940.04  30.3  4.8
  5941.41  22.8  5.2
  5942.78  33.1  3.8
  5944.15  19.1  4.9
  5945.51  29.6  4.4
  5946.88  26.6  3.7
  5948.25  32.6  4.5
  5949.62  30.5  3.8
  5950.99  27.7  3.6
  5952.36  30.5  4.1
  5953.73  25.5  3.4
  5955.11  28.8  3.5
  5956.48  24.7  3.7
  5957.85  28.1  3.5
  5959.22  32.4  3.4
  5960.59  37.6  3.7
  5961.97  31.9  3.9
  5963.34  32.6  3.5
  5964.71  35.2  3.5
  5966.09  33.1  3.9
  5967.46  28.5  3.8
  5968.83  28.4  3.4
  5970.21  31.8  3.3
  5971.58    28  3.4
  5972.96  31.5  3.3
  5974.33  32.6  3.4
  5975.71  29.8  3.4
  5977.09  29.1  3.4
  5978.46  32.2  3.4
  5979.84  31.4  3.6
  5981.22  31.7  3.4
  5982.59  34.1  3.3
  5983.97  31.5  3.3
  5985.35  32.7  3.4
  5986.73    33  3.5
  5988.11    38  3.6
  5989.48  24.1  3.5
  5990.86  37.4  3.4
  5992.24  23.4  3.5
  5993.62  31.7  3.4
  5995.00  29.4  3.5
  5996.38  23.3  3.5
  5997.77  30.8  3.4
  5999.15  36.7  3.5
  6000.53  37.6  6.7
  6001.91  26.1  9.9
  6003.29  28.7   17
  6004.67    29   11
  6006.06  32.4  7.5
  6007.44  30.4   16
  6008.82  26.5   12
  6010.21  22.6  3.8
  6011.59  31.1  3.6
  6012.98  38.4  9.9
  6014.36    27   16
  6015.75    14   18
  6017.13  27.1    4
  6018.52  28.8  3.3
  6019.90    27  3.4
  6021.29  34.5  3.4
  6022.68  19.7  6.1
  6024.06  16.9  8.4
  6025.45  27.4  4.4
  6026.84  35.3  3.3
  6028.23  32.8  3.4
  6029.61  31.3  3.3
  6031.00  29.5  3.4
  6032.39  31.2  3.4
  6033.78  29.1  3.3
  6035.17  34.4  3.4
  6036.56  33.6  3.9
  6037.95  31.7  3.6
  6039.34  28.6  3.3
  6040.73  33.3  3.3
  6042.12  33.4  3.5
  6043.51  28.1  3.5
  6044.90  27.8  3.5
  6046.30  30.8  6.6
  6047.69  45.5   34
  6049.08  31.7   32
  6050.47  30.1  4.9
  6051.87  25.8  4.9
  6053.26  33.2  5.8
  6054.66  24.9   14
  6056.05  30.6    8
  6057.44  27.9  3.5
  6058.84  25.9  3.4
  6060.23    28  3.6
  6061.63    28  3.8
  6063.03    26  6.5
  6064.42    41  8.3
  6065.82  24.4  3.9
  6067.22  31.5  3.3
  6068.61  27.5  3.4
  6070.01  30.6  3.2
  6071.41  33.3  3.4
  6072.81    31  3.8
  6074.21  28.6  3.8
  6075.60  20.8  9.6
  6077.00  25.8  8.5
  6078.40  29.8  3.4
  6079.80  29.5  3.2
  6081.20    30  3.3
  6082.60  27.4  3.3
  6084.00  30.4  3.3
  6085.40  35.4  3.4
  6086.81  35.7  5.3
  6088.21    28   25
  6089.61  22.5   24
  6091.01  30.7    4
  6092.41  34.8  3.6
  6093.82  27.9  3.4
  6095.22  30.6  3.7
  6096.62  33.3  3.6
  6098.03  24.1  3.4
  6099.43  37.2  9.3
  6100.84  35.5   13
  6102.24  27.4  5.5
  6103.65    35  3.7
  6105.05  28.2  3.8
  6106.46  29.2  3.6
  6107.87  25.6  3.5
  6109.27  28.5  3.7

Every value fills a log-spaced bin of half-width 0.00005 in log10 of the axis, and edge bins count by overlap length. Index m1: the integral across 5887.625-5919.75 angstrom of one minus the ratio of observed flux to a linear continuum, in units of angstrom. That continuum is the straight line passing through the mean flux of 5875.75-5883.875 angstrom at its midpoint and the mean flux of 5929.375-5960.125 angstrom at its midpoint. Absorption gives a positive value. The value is 2.9 angstrom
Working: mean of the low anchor 31.2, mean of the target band 27.8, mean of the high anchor 29.6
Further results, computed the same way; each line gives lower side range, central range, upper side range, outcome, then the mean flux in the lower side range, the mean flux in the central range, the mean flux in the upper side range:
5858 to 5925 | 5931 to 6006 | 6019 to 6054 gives -0.6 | 30.1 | 30.5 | 30.5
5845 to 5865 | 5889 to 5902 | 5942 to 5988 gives 3.5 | 33.5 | 23.8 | 30.6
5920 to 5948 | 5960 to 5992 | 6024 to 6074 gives -1.2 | 30.8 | 31.9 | 30.5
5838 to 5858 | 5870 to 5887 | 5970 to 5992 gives 1.0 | 33.5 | 31.1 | 31.6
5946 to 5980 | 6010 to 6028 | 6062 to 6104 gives 1.8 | 30.4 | 27.2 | 30.1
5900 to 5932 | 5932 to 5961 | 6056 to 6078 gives 1.0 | 31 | 29.5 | 28.8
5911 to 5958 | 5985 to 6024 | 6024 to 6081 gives 1.5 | 30.6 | 29.1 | 30.1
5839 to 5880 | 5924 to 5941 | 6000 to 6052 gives 0.2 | 32.9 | 31.1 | 29.7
